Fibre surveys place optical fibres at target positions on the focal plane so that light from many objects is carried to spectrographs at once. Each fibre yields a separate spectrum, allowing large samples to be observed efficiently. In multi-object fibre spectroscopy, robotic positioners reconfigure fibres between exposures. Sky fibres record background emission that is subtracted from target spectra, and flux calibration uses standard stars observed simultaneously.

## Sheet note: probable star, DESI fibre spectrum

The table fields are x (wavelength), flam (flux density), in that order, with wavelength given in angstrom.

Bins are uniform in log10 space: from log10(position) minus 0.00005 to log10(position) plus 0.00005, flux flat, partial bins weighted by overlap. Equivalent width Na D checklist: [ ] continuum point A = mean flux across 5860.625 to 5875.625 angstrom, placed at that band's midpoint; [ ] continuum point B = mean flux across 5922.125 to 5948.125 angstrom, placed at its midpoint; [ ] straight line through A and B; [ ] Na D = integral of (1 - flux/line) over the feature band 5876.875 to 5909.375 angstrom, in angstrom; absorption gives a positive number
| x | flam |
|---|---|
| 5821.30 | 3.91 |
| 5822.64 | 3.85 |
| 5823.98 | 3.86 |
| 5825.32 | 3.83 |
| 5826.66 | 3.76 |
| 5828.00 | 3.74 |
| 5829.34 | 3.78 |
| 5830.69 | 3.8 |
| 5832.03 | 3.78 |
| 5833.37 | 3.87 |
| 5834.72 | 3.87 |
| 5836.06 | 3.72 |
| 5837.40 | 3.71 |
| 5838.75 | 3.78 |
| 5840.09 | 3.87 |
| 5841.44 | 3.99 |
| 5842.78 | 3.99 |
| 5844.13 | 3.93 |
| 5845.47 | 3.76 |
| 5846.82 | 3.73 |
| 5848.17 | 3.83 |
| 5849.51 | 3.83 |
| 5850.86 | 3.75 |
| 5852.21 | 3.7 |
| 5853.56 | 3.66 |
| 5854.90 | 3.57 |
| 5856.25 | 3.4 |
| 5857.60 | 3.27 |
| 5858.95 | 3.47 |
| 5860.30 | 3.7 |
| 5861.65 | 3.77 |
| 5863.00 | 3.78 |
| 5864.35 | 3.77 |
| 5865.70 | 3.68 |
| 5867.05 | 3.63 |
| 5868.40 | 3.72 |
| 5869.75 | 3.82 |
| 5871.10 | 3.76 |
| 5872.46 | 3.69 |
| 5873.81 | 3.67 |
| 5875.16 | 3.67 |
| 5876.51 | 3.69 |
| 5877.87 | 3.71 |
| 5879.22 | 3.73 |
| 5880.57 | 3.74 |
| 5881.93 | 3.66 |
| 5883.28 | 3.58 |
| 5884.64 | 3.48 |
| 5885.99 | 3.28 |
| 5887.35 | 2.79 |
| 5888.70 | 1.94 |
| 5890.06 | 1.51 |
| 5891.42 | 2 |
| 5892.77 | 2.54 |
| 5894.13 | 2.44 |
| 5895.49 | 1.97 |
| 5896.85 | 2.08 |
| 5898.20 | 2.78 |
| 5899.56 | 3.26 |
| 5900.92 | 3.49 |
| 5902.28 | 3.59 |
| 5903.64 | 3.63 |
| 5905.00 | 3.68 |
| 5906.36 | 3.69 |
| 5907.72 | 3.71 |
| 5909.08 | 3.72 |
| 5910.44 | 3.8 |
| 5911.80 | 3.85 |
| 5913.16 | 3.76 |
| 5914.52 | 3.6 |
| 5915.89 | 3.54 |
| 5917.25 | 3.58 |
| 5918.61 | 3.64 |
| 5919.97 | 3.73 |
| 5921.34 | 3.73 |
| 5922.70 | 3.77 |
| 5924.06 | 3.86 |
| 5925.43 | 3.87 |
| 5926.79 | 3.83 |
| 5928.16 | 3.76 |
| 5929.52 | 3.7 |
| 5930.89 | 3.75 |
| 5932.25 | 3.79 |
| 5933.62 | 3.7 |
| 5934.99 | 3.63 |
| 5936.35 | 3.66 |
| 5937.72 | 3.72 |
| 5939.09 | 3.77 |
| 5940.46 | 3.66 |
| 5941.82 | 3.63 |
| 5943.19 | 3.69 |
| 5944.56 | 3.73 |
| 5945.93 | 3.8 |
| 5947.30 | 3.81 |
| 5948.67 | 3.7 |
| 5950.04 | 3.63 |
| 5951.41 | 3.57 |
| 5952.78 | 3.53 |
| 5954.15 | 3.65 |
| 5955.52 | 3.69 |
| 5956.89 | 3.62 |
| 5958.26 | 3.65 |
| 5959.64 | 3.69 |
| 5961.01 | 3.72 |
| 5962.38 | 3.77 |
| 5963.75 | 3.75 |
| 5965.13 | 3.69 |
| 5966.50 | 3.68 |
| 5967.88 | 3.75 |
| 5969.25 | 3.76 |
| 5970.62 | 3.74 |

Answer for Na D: 5.7 angstrom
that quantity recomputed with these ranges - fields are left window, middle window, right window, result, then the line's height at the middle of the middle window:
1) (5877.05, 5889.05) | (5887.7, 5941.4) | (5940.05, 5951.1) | 2.6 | 3.54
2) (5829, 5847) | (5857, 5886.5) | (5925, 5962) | 1.1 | 3.79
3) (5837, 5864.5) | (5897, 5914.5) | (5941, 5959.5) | 0.8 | 3.69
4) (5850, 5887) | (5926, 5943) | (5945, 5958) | -0.3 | 3.66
